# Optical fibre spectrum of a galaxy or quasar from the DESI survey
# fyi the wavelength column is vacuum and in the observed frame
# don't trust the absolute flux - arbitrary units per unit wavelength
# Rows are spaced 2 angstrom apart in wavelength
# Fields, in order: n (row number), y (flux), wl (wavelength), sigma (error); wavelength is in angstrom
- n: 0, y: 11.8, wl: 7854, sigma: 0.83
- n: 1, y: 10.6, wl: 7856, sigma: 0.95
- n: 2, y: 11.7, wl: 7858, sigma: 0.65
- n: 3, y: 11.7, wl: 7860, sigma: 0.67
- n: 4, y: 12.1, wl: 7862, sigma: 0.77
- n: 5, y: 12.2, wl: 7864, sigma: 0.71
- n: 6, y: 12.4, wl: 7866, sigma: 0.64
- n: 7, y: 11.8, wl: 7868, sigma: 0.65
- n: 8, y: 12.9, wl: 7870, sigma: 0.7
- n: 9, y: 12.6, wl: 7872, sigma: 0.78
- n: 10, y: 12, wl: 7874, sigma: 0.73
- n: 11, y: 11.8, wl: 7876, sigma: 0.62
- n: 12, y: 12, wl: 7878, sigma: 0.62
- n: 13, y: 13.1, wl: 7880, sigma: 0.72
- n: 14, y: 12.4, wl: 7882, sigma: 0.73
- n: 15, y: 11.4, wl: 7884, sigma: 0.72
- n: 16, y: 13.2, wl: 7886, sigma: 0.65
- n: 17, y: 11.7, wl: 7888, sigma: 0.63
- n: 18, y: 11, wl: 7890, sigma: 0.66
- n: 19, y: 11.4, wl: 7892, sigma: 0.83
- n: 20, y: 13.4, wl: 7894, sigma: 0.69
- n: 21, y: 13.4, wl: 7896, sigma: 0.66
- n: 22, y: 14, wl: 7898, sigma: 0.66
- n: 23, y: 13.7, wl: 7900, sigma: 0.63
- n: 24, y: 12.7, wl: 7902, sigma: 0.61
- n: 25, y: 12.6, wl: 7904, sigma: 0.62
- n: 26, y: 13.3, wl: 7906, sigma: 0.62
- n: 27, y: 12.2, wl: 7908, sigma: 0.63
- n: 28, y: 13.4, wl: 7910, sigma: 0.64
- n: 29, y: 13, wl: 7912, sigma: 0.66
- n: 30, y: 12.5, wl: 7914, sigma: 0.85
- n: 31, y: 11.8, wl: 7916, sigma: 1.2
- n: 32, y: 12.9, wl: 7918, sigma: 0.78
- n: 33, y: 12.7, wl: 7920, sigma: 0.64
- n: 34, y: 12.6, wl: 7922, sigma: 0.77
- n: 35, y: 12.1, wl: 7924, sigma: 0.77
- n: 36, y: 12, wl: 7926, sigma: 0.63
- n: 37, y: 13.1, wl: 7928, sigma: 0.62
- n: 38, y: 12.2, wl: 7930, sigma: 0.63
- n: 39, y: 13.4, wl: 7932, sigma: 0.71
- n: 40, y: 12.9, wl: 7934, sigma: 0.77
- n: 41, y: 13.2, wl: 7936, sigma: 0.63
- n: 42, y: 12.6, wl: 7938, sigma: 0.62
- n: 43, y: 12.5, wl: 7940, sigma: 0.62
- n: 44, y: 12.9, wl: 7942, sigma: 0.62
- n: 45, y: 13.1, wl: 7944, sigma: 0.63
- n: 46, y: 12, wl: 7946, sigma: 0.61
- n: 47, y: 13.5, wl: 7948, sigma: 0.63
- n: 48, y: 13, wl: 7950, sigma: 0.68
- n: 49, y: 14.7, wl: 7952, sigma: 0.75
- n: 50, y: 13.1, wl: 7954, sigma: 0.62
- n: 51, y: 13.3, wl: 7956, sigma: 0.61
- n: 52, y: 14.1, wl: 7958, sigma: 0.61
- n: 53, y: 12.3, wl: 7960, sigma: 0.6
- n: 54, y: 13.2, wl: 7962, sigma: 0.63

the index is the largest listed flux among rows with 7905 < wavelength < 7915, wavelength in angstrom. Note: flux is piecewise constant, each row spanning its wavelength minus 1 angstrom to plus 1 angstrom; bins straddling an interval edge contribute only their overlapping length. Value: 13.4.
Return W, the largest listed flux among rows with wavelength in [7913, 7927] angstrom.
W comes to 12.9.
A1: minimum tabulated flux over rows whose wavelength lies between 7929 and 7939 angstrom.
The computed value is 12.2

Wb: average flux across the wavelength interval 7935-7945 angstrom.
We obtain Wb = 12.9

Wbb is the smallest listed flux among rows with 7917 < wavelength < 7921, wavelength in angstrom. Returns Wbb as 12.7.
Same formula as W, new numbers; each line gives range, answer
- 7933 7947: 13.2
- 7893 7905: 14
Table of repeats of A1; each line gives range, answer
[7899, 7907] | 12.6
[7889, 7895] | 11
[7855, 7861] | 10.6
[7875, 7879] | 11.8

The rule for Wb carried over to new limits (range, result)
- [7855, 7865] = 11.7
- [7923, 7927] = 12.1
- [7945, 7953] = 13.3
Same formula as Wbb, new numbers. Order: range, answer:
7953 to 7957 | 13.1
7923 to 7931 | 12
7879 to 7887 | 11.4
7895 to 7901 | 13.4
